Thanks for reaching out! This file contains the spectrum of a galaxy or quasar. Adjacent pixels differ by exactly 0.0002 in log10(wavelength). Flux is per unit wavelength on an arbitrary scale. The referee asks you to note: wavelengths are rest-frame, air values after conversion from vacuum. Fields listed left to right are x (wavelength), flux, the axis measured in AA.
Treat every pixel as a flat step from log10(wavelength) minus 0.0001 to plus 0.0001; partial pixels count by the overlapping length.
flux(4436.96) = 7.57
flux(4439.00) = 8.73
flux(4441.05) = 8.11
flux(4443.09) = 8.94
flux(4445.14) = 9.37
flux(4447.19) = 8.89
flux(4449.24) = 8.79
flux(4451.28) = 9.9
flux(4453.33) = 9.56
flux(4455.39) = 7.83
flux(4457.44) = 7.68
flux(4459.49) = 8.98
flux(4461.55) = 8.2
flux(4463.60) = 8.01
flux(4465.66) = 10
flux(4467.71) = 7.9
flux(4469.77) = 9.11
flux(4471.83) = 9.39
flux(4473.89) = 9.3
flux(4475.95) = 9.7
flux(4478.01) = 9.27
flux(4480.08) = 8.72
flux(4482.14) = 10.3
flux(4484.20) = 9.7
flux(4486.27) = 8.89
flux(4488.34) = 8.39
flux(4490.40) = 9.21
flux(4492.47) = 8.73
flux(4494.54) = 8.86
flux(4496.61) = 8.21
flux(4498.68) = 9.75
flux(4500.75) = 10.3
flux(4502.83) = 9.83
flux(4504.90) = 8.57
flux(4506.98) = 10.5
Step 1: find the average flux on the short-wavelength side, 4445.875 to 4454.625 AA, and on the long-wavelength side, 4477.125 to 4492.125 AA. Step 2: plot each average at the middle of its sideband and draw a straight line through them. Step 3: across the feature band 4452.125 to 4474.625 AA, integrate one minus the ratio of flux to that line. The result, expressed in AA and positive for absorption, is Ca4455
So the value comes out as 1.21 AA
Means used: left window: 9.24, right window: 9.19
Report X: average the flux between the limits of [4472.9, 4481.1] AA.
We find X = 9.24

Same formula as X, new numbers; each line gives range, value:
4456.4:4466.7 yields 8.58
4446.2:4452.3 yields 9.21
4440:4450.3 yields 8.83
